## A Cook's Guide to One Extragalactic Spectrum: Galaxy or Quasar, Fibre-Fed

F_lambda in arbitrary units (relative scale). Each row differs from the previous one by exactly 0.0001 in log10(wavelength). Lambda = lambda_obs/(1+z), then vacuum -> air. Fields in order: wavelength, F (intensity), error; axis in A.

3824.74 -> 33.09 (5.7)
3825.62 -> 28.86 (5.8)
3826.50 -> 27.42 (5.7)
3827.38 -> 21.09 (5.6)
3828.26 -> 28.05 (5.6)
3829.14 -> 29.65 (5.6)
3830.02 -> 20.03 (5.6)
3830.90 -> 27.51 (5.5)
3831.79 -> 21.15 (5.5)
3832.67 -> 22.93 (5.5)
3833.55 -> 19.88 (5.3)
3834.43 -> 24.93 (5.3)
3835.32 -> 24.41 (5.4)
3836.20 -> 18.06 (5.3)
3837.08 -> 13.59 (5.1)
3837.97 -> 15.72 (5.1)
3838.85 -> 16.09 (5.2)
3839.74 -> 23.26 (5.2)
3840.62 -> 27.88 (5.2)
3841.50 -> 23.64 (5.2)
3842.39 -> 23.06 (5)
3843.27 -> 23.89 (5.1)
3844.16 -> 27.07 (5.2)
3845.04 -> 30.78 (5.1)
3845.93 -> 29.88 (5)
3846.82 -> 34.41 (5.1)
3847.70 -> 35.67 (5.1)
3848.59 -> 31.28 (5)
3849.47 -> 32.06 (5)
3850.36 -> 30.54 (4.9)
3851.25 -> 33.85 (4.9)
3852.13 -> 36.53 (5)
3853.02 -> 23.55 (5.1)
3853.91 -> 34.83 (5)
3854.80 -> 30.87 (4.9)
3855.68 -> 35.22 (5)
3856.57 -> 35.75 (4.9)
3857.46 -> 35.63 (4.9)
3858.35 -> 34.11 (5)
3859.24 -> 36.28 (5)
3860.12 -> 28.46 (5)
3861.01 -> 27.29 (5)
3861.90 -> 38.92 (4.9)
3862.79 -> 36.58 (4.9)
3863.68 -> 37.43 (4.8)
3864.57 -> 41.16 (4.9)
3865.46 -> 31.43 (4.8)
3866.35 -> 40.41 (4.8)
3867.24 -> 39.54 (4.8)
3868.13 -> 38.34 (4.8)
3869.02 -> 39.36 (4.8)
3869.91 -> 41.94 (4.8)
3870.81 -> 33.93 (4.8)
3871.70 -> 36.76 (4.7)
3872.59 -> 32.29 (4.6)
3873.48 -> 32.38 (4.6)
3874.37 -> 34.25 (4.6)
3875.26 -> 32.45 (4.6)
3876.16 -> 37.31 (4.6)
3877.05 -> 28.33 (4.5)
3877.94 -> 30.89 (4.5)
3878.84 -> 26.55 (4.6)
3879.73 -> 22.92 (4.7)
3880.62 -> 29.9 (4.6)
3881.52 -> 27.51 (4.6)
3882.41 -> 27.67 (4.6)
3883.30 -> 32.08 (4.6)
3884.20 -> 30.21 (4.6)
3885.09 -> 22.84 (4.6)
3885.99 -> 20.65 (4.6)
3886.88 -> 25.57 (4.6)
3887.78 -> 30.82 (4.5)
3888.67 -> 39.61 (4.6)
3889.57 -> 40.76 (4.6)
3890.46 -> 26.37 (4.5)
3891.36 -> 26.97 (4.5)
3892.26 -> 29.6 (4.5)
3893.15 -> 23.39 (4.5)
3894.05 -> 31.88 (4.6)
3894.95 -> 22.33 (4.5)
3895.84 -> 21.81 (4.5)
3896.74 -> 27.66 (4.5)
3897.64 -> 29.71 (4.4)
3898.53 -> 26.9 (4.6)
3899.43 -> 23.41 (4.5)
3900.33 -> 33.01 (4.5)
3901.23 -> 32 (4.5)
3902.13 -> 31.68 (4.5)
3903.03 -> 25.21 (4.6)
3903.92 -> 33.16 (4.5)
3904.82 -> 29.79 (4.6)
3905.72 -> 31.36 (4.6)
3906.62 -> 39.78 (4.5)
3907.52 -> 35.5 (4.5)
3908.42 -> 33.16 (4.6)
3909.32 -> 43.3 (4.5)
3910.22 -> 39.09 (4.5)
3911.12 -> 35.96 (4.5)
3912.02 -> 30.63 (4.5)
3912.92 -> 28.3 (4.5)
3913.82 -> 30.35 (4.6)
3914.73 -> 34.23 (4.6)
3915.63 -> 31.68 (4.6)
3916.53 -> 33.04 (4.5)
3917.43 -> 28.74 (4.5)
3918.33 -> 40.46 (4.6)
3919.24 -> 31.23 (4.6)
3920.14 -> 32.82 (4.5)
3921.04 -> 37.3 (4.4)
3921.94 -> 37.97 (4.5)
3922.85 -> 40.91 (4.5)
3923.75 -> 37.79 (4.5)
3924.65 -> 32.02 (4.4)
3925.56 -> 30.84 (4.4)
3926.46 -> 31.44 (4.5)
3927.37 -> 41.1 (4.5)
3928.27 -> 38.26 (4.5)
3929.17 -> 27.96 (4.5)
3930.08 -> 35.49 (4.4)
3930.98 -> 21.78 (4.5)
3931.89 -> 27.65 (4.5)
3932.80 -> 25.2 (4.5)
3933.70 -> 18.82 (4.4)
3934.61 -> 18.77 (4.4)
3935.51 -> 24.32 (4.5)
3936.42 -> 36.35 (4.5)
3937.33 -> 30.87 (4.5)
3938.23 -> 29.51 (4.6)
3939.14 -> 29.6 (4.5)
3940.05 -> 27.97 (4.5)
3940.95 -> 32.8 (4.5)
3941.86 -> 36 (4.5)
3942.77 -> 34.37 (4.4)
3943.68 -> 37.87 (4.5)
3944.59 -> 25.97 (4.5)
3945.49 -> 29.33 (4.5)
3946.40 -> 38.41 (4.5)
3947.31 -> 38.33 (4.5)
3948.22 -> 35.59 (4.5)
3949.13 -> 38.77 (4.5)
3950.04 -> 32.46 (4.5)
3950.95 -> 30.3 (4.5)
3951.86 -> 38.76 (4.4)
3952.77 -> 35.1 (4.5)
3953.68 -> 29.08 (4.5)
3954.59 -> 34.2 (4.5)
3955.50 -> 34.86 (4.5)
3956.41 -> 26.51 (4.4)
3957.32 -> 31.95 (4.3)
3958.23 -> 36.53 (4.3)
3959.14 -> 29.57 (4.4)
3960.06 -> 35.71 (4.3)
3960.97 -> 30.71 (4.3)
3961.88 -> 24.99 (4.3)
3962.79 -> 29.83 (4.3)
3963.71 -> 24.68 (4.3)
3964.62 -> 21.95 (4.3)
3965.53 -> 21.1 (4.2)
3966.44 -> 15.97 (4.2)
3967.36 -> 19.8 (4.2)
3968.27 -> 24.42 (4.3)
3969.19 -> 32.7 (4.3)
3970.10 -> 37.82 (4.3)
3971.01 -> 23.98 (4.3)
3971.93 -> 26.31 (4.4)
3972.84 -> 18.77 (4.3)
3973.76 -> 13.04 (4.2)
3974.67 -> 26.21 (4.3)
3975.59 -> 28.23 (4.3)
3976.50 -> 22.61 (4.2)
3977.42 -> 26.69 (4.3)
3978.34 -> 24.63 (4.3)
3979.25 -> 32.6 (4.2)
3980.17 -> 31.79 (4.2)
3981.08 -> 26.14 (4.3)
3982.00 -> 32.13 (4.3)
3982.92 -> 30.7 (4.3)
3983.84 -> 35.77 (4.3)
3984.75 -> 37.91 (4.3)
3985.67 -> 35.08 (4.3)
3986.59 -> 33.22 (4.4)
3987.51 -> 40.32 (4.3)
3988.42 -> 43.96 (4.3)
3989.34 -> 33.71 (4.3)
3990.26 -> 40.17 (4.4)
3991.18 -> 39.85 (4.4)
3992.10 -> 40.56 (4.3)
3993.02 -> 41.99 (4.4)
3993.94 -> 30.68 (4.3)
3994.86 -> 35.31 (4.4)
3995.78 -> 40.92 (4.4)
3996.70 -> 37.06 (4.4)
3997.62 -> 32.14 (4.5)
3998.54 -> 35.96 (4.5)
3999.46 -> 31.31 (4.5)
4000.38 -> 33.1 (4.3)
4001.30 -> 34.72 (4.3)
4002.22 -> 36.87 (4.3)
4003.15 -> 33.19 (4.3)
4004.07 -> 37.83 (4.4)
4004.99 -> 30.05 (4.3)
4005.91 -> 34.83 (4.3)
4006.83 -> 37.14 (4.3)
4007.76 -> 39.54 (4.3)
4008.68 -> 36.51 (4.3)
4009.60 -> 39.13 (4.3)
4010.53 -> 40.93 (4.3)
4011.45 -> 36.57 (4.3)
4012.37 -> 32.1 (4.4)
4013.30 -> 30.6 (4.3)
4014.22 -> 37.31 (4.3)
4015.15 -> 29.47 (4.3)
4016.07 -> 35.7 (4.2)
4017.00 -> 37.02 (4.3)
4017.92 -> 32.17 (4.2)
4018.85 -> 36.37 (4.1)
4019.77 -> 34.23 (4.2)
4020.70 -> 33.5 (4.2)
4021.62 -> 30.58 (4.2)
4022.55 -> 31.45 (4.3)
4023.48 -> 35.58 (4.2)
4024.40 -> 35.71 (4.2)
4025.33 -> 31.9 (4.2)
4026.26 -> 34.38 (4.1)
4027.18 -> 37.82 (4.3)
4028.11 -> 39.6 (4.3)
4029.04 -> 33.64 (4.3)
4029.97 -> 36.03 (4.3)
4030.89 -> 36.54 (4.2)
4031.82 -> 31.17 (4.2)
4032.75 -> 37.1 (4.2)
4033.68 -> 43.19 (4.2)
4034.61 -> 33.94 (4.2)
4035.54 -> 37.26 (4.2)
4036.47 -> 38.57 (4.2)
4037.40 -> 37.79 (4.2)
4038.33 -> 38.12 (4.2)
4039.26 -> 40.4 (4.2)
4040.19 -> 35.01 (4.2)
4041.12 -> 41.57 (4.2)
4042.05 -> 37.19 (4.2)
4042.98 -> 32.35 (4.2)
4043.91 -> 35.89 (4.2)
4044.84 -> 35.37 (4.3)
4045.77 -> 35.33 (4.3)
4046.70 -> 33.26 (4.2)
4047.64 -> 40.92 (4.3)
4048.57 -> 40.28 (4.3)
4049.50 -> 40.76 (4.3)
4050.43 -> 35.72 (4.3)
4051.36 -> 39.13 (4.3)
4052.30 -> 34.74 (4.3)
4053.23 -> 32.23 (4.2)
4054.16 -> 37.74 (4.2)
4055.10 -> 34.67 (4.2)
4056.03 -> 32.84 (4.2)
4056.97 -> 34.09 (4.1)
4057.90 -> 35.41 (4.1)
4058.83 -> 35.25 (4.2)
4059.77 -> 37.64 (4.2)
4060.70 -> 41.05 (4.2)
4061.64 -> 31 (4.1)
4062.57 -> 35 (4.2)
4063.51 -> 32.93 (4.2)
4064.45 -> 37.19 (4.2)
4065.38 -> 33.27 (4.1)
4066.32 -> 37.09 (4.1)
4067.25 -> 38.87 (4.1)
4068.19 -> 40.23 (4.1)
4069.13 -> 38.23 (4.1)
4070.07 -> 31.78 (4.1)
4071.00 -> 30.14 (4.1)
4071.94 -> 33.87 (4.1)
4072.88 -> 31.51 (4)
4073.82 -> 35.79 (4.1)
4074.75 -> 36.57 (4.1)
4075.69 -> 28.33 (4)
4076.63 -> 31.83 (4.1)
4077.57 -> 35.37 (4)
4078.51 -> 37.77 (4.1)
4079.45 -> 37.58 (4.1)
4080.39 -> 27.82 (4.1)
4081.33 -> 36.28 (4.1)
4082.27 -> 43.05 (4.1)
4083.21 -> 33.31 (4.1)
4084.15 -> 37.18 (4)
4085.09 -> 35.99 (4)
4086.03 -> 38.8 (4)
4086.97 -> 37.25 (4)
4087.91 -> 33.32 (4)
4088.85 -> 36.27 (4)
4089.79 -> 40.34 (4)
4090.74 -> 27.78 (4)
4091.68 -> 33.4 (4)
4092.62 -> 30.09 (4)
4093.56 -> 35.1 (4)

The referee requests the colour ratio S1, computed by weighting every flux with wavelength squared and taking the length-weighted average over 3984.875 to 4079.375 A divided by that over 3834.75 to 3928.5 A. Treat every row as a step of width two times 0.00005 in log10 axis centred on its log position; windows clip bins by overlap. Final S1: 1.23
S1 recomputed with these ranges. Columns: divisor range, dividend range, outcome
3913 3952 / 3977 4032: 1.12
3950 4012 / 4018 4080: 1.15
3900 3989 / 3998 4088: 1.20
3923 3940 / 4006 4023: 1.22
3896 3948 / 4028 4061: 1.22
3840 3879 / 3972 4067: 1.14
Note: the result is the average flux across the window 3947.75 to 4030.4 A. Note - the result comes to 32.7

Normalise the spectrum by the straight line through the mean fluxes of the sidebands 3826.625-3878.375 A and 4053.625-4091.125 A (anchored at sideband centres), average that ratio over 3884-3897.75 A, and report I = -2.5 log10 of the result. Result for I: 0.112 mag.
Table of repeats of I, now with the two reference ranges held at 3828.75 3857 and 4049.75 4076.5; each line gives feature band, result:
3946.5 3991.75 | 0.03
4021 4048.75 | -0.07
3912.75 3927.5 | -0.15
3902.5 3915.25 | -0.15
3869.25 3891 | -0.11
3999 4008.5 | -0.07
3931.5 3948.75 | 0.00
